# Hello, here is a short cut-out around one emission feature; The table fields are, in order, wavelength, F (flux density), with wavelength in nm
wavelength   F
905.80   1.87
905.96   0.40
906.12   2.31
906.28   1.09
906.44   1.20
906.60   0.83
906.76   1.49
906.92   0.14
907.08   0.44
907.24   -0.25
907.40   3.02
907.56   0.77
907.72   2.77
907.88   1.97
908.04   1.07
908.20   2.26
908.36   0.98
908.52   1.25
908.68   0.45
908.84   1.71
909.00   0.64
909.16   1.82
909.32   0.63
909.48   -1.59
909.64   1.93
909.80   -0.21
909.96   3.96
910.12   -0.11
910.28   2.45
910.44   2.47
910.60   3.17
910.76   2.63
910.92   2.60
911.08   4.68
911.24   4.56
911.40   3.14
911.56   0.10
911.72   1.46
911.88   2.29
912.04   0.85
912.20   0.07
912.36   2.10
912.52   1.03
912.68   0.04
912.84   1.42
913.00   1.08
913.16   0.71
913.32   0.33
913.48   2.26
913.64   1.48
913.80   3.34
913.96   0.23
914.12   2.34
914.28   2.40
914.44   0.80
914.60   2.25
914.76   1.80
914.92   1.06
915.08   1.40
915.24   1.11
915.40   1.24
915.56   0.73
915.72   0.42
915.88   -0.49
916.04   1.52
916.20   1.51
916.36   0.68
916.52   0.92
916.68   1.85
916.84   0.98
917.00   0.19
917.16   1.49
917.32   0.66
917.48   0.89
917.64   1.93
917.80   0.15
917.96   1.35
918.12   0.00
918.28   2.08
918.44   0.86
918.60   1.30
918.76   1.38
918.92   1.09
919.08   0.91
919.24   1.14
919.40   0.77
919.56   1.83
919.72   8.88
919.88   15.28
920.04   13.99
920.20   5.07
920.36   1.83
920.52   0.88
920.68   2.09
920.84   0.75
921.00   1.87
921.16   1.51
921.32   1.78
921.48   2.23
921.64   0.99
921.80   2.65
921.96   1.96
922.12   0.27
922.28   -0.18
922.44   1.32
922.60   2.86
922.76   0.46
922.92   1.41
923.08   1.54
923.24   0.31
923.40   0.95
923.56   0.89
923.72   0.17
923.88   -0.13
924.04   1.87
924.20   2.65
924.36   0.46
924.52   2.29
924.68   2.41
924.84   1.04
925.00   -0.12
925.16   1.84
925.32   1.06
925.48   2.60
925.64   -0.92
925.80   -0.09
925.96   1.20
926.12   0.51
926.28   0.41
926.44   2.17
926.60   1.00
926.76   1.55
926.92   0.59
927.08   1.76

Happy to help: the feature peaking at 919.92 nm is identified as [O III]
